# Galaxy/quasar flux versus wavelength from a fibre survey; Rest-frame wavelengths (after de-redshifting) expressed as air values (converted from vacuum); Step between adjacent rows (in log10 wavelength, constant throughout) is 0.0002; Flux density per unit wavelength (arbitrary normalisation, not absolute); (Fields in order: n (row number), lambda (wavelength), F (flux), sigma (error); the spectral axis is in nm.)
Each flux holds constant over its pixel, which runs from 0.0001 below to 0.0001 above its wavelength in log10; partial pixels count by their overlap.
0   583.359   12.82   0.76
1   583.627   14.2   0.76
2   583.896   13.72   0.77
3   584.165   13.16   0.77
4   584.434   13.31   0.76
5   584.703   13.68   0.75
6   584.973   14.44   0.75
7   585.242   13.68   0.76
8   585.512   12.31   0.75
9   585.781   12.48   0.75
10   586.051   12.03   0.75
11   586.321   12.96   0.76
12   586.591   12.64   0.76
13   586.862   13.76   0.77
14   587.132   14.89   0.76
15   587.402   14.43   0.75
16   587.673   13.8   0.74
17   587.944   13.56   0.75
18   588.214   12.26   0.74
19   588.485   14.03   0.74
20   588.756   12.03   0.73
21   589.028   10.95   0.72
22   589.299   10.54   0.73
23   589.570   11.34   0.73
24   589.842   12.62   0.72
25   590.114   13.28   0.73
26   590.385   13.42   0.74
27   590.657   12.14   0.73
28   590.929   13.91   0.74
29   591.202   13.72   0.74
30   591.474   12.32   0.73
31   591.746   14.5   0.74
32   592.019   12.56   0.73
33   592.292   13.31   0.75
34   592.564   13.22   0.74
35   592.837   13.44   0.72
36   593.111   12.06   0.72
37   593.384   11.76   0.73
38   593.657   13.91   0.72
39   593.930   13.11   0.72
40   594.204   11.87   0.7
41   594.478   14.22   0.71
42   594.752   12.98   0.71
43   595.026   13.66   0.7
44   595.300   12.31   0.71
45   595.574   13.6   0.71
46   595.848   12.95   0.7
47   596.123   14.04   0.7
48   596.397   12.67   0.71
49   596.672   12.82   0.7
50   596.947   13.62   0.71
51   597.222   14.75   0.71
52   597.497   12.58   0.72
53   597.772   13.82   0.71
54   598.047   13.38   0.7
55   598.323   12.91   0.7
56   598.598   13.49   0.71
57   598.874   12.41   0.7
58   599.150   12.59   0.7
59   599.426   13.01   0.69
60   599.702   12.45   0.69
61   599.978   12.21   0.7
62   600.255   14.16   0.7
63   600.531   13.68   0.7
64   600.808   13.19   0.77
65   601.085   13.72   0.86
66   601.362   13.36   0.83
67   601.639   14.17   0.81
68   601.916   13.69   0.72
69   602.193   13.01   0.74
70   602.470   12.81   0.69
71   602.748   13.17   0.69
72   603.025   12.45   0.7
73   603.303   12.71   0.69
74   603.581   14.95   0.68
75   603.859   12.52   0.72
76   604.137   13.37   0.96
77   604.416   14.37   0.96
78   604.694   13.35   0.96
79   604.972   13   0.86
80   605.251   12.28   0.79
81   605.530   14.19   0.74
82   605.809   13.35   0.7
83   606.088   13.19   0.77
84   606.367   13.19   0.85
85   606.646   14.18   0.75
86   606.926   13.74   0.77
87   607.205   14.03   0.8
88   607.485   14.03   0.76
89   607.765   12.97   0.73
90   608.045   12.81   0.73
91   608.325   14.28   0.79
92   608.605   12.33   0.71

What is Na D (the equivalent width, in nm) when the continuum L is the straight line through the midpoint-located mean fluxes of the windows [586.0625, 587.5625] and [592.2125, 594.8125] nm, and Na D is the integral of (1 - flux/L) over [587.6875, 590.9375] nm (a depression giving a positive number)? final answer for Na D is 0.21 nm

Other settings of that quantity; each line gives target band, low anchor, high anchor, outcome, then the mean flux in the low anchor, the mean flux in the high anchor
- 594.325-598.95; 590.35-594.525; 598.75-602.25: -0.062 nm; 13.1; 13.2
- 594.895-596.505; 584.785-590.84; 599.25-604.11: -0.014 nm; 12.9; 13.2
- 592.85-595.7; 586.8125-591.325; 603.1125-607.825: 0.036 nm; 13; 13.5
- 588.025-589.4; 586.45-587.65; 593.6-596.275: 0.171 nm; 13.9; 13.2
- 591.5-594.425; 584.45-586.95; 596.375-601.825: 0.046 nm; 13.1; 13.3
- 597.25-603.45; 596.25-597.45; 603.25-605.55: 0.110 nm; 13.4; 13.4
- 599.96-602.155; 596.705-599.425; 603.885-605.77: -0.044 nm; 13.3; 13.4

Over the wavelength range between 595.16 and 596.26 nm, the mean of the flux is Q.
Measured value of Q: 13.2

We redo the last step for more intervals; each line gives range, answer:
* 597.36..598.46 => 13.2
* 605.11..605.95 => 13.3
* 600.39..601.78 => 13.6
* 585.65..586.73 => 12.5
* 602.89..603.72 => 13.4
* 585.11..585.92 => 12.8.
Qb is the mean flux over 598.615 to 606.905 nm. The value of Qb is 13.3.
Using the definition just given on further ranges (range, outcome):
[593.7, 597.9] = 13.3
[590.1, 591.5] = 13.2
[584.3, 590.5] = 13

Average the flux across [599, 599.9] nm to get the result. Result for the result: 12.7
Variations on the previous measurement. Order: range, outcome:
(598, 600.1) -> 12.8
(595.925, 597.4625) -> 13.5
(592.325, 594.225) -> 12.9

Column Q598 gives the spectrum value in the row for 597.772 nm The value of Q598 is 13.82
